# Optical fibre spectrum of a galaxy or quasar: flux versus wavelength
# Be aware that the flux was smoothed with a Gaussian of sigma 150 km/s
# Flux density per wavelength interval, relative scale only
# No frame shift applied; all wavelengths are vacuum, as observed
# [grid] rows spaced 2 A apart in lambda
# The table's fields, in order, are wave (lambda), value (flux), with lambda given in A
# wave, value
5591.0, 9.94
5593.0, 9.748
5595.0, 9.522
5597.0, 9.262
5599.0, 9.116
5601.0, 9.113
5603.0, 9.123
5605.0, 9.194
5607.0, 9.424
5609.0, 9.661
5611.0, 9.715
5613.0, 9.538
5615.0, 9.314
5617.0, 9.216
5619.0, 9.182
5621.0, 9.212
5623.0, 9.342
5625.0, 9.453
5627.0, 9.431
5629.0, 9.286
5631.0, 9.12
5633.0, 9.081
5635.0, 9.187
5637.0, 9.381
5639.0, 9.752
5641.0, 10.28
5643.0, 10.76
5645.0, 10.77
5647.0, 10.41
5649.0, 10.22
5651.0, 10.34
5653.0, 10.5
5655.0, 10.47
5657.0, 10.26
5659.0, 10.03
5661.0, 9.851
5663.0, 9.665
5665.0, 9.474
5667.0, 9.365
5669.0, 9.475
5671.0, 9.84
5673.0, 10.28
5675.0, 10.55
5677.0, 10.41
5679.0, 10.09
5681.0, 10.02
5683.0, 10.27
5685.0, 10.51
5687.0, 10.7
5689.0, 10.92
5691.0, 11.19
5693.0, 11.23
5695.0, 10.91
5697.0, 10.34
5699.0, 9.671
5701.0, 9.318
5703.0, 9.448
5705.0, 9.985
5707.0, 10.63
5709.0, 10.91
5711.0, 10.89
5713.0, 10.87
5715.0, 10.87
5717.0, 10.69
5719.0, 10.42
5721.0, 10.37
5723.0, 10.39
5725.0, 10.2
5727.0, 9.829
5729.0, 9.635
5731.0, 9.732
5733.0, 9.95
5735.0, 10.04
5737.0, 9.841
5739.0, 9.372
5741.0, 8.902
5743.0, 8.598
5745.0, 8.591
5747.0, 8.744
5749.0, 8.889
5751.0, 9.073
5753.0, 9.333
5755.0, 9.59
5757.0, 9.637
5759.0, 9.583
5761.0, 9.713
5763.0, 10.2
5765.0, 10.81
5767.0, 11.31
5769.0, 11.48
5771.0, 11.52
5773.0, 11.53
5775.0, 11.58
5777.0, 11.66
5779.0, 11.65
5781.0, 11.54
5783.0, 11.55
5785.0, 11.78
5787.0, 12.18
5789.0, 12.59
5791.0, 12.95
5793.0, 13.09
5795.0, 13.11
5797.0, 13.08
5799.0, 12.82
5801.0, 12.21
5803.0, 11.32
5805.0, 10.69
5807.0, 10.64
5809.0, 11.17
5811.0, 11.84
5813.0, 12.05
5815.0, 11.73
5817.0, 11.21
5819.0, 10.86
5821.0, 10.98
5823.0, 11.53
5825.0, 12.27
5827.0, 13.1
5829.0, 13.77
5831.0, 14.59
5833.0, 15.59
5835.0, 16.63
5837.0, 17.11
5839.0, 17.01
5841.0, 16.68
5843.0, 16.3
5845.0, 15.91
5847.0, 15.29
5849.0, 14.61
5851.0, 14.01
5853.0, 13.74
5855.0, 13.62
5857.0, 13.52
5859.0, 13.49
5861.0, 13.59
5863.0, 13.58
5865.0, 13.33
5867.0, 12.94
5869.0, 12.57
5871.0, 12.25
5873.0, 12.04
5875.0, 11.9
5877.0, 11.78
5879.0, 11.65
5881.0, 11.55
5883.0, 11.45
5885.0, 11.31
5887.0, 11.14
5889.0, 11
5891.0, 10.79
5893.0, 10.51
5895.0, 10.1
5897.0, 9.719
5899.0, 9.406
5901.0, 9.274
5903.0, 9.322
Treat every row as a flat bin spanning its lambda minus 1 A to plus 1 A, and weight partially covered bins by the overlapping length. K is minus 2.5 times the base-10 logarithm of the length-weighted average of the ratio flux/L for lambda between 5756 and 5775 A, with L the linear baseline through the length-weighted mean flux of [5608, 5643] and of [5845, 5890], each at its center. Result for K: 0.07 mag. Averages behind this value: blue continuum 9.46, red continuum 12.8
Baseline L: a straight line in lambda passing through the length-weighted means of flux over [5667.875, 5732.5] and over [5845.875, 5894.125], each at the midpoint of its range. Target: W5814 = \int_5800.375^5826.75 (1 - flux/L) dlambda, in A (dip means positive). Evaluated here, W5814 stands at 0.8 A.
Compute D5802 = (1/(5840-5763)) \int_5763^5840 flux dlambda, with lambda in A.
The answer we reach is 12.4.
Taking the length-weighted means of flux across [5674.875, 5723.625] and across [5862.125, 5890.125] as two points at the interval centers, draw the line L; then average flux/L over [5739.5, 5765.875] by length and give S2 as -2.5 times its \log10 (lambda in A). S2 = 0.170 mag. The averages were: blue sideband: 10.5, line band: 9.35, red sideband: 12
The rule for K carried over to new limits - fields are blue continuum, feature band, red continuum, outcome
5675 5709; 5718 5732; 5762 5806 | 0.08 mag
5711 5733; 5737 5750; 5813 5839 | 0.22 mag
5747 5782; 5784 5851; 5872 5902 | -0.23 mag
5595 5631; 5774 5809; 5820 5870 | 0.09 mag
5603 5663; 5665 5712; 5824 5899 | 0.03 mag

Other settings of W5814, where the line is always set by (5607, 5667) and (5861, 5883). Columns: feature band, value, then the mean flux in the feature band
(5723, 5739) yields 1.3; 9.89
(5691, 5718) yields 0.1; 10.5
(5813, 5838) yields -2.9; 13.2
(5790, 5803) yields -1.4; 12.8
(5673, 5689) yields -0.2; 10.4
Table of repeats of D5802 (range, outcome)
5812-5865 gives 13.9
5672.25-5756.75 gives 10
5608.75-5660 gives 9.77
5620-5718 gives 10.1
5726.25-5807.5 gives 10.7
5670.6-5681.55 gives 10.2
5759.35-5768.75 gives 10.5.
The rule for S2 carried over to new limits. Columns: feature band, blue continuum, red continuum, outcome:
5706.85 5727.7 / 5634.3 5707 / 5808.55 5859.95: 0.06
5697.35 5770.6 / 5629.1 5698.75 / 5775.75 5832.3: 0.12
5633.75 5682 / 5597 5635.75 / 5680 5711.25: -0.02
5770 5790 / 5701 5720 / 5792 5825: -0.03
